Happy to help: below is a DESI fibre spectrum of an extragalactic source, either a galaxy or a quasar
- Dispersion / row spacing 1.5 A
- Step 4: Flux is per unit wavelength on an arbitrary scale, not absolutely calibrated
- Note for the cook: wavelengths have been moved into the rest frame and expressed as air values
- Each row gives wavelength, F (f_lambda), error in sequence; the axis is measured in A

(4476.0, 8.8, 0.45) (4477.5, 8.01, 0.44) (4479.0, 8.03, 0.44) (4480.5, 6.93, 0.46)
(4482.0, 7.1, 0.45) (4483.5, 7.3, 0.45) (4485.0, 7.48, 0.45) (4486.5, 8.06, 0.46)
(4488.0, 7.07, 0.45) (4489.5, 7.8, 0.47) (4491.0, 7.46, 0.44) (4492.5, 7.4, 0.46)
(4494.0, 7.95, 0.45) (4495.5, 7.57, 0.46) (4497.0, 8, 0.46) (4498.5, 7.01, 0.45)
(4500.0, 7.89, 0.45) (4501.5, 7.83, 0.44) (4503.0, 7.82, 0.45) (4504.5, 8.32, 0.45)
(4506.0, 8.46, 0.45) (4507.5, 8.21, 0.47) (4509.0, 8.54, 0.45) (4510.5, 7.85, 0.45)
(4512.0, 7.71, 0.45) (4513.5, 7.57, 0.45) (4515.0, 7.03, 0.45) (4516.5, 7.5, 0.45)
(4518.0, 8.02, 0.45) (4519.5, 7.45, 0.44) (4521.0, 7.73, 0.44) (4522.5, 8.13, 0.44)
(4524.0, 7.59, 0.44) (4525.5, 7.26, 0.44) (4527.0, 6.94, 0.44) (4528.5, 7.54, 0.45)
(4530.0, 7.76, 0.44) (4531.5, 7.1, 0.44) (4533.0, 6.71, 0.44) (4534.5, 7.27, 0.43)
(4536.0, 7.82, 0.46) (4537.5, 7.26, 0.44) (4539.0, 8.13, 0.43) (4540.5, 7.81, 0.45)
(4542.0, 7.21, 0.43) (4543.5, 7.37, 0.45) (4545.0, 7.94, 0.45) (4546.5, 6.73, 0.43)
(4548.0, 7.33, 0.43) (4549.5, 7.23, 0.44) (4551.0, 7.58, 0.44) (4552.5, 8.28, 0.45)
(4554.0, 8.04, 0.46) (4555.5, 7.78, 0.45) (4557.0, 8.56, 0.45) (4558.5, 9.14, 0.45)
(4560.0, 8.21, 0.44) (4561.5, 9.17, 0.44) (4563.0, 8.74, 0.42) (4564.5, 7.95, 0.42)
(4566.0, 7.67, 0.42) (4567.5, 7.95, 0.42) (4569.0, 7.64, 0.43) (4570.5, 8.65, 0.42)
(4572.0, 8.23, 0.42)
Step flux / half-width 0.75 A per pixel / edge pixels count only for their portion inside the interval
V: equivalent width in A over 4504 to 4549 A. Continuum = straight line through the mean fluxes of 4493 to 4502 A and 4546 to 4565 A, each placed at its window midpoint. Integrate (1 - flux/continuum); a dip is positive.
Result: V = 1.6 A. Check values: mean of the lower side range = 7.7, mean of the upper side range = 8.08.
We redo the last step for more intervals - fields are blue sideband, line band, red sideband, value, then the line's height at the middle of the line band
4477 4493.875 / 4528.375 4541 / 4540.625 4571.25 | 0.6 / 7.82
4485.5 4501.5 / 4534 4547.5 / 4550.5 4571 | 0.9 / 8.06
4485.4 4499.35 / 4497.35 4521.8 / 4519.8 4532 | -0.8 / 7.55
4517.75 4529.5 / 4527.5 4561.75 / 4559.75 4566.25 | 1.3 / 8.02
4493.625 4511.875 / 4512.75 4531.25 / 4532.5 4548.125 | 0.4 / 7.68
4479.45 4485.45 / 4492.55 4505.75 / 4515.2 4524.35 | -0.6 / 7.44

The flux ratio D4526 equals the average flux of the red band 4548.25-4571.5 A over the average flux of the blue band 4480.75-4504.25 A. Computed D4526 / 1.08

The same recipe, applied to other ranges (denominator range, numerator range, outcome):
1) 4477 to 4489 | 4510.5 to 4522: 1.01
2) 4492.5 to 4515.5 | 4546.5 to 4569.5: 1.03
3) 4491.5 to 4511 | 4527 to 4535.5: 0.92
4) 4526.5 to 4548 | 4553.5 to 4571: 1.12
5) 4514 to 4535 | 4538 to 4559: 1.05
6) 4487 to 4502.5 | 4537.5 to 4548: 0.99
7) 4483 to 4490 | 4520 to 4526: 1.02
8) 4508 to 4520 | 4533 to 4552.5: 0.97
